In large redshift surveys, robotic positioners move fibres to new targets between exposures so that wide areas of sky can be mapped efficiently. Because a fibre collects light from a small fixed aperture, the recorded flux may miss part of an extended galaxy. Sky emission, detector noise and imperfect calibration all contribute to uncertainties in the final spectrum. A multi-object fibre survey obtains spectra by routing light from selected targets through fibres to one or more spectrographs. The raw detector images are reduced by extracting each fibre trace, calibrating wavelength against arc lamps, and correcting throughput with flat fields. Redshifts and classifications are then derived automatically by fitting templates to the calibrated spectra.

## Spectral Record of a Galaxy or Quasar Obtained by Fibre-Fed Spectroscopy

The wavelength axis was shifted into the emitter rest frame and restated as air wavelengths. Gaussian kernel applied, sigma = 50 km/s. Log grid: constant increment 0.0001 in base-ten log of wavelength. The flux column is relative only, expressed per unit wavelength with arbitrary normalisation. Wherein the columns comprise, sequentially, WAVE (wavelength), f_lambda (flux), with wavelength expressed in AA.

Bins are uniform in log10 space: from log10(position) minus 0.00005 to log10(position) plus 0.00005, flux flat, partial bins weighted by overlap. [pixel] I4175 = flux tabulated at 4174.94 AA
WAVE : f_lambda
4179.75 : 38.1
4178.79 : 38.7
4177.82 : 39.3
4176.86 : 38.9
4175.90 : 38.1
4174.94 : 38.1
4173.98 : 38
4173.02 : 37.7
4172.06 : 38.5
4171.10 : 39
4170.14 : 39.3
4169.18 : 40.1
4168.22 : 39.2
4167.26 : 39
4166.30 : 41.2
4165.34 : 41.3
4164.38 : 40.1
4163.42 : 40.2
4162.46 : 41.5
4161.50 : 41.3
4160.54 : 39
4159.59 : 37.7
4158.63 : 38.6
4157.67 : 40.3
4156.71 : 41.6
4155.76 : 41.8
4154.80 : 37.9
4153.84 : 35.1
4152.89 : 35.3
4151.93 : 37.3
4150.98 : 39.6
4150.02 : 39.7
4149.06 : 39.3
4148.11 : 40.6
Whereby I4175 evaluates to 38.1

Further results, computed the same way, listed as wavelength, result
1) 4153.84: 35.1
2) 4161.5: 41.3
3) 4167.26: 39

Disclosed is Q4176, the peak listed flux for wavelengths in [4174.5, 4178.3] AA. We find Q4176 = 39.3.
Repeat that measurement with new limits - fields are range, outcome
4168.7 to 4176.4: 40.1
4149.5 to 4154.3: 39.7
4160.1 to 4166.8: 41.5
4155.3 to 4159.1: 41.8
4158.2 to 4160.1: 38.6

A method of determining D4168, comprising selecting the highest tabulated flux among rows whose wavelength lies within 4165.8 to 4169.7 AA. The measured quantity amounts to 41.2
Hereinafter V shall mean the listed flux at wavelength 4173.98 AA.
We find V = 38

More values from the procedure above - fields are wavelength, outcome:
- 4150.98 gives 39.6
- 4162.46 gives 41.5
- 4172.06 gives 38.5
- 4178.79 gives 38.7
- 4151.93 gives 37.3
